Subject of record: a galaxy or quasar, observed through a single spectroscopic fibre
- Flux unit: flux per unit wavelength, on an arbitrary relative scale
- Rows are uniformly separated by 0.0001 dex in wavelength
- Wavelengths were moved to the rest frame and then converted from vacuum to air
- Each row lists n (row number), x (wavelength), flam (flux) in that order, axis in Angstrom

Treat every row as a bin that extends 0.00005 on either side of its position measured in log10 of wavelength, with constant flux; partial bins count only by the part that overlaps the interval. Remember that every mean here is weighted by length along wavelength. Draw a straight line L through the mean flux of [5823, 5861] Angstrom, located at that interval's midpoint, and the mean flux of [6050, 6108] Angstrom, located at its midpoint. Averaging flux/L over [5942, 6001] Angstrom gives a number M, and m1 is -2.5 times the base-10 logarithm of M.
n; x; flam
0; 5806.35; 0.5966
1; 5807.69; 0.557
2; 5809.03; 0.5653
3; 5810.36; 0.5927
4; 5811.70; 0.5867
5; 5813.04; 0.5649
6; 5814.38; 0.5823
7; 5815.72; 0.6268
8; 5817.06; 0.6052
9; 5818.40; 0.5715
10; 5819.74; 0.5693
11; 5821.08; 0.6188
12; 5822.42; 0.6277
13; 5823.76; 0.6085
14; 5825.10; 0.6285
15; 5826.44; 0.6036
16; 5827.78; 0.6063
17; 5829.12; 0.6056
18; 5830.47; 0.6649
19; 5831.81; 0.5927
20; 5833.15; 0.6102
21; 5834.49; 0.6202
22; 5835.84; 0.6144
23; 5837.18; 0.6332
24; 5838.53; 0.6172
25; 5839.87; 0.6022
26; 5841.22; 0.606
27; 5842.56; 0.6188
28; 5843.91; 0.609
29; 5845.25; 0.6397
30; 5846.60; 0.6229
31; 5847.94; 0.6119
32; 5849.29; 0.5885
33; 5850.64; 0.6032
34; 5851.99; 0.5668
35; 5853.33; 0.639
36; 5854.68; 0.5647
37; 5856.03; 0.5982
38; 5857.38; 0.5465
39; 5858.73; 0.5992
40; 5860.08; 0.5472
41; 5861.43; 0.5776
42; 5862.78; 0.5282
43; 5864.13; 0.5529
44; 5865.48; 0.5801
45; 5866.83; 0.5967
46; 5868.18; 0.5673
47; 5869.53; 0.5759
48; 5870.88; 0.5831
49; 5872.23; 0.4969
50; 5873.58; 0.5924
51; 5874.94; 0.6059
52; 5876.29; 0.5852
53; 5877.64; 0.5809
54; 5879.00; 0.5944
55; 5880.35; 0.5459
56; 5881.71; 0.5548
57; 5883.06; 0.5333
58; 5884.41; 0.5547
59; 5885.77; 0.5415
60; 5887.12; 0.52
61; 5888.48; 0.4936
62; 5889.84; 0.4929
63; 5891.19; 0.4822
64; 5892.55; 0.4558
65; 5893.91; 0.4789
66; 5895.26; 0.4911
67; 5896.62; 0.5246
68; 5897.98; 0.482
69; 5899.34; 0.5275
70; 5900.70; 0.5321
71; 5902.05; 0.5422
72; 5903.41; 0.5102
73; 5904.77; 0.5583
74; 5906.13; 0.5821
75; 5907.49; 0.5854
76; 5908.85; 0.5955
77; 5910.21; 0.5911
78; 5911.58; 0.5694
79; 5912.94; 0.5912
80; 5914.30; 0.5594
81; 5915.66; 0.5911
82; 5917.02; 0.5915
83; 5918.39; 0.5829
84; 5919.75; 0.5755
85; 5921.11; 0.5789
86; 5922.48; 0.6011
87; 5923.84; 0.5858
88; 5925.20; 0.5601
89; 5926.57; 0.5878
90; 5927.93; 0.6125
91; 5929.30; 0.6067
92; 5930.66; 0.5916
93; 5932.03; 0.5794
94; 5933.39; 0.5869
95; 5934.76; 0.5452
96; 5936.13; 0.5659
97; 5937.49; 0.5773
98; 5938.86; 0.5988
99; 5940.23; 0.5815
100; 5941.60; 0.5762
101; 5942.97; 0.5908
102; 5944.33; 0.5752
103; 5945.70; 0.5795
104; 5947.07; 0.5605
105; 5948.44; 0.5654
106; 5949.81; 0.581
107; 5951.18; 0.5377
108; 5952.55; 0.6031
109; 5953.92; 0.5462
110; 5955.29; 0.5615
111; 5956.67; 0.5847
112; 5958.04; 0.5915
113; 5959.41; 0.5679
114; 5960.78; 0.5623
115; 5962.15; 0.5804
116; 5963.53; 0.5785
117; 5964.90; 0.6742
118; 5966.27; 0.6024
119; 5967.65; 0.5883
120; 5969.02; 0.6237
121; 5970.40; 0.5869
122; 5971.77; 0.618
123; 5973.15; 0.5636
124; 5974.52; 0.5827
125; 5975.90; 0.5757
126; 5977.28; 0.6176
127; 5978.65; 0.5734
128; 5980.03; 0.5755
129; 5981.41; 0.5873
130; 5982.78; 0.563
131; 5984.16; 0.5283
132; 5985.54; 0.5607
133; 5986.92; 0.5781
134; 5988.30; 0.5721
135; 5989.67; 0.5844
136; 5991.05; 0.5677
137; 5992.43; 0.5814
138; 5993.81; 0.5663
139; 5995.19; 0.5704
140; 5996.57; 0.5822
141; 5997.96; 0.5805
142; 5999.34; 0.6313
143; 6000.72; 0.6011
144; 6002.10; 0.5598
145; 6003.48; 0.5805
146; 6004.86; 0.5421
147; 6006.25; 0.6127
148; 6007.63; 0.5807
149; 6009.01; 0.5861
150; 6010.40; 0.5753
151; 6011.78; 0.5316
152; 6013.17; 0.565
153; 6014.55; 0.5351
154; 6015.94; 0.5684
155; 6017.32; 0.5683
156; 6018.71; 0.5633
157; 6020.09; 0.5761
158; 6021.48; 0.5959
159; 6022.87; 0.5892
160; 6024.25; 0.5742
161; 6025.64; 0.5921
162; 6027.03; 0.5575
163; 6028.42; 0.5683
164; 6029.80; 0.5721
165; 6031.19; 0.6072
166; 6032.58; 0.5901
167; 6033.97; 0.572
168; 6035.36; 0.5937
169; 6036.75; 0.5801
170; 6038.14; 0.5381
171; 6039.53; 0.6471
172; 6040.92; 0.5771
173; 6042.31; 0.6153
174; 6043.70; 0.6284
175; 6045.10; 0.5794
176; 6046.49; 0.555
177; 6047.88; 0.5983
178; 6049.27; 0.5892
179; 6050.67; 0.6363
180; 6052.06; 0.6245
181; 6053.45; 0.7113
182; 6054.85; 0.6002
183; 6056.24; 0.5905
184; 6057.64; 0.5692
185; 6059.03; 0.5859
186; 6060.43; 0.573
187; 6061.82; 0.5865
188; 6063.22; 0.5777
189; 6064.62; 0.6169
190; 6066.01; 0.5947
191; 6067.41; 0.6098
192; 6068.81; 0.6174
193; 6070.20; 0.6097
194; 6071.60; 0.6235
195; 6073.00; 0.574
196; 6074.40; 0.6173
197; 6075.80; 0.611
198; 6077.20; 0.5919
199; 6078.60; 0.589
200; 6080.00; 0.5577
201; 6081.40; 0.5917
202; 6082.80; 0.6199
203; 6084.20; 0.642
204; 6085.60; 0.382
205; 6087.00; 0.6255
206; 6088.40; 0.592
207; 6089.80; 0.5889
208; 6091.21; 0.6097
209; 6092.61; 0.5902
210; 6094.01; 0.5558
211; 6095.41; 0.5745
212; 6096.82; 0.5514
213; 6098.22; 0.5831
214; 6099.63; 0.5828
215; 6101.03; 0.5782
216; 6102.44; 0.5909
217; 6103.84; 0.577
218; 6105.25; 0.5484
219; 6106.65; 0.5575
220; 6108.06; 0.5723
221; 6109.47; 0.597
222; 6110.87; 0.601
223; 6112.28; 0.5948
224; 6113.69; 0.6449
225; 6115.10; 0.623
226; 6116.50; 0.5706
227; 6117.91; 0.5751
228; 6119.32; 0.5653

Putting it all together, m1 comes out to 0.029 mag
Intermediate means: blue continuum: 0.606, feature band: 0.581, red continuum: 0.59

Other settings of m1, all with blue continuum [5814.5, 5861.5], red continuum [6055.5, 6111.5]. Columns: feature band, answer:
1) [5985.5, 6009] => 0.02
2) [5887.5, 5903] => 0.20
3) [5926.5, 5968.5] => 0.03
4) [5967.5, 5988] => 0.02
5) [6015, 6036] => 0.02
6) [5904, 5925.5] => 0.03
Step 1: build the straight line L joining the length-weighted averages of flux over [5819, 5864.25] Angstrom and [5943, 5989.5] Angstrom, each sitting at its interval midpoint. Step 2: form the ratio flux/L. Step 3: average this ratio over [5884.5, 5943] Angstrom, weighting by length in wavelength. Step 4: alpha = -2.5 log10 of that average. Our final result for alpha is 0.06 mag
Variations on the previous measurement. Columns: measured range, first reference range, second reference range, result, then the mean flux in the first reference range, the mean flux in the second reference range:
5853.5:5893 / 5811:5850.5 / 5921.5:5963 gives 0.080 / 0.609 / 0.578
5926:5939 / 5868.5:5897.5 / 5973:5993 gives -0.055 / 0.537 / 0.575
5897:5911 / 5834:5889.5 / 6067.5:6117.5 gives 0.060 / 0.58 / 0.587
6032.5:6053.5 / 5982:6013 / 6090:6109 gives -0.046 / 0.574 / 0.575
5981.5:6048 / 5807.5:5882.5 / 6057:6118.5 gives 0.020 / 0.592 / 0.587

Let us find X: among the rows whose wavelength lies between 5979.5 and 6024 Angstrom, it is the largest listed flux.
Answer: 0.6313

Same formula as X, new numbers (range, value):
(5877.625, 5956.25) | 0.6125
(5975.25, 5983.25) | 0.6176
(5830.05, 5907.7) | 0.6649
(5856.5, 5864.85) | 0.5992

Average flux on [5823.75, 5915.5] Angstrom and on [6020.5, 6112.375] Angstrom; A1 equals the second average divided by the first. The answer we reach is 1.03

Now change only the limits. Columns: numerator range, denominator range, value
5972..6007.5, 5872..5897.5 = 1.08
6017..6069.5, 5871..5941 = 1.06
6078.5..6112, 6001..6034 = 1.01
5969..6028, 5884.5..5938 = 1.04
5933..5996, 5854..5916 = 1.05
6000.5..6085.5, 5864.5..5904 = 1.09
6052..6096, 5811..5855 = 0.98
